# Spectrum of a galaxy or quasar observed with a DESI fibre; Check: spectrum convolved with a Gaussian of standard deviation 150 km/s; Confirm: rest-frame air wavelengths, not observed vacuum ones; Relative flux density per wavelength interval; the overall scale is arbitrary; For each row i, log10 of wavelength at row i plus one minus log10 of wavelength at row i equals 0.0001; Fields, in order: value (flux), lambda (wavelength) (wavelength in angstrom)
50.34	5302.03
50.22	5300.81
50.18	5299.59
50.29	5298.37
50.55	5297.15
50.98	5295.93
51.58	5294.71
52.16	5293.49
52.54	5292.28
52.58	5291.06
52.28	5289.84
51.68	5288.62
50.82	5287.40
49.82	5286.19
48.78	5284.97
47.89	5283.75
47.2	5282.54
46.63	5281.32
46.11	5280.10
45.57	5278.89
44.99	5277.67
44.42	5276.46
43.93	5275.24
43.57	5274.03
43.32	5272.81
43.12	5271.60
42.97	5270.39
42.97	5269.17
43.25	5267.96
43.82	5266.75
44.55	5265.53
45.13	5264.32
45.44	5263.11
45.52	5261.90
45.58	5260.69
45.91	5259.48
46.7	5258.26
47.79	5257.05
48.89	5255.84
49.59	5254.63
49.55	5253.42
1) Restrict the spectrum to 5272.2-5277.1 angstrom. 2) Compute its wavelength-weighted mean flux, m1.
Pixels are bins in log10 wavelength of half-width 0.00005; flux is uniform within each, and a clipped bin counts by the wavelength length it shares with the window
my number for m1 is 43.8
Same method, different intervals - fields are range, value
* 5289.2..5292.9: 52.5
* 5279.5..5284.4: 46.9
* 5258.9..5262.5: 45.7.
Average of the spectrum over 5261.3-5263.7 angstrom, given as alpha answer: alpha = 45.5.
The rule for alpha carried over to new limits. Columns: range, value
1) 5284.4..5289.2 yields 50.3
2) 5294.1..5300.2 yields 50.7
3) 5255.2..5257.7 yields 48.3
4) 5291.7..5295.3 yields 52.2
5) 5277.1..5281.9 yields 45.8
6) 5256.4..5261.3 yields 46.5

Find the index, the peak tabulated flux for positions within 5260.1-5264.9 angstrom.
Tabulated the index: 45.58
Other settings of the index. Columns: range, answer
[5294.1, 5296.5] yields 51.58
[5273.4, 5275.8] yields 43.93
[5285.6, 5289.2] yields 51.68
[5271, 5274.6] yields 43.57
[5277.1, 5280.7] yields 46.11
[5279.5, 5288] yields 50.82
